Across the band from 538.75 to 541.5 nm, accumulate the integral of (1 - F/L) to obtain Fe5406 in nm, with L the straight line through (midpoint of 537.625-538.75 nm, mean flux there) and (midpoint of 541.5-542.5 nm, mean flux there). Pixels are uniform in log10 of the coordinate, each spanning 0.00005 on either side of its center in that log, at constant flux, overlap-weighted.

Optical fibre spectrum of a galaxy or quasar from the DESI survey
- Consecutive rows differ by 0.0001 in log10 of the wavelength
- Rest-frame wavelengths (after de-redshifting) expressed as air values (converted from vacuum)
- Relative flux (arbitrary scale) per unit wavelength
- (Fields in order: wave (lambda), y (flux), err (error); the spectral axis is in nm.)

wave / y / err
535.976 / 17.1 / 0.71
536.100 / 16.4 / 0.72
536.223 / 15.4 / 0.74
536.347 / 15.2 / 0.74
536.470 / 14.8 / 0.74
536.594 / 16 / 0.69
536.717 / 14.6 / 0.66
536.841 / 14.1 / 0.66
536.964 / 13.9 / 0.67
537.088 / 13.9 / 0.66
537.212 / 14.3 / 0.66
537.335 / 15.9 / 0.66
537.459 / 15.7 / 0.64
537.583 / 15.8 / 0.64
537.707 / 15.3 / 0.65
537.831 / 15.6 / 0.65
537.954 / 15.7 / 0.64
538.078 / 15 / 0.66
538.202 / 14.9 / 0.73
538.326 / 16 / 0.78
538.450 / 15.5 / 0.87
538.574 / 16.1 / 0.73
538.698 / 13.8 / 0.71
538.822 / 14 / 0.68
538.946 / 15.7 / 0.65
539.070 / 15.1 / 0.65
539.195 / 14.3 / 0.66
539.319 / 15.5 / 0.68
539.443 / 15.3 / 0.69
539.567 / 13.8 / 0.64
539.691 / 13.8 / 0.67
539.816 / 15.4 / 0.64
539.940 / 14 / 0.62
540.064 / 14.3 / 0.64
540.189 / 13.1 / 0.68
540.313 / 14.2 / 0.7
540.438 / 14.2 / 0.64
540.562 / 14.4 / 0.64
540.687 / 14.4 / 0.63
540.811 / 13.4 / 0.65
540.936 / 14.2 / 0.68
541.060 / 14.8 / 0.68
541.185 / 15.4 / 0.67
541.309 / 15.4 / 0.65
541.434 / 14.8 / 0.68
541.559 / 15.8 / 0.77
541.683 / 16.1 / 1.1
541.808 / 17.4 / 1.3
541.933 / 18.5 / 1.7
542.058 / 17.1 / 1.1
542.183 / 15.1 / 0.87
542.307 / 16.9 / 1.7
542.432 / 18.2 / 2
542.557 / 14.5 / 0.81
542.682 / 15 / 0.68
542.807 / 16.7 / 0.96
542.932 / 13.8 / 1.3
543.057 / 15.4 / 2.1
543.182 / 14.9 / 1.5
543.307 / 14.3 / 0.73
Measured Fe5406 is 0.27 nm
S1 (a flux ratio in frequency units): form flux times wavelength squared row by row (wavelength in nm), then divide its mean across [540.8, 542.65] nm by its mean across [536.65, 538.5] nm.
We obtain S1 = 1.07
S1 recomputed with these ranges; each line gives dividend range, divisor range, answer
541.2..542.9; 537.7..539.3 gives 1.08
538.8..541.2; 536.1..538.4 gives 0.96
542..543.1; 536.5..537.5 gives 1.10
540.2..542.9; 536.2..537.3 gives 1.07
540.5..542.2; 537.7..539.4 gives 1.03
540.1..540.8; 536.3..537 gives 0.96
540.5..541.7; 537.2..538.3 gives 0.97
